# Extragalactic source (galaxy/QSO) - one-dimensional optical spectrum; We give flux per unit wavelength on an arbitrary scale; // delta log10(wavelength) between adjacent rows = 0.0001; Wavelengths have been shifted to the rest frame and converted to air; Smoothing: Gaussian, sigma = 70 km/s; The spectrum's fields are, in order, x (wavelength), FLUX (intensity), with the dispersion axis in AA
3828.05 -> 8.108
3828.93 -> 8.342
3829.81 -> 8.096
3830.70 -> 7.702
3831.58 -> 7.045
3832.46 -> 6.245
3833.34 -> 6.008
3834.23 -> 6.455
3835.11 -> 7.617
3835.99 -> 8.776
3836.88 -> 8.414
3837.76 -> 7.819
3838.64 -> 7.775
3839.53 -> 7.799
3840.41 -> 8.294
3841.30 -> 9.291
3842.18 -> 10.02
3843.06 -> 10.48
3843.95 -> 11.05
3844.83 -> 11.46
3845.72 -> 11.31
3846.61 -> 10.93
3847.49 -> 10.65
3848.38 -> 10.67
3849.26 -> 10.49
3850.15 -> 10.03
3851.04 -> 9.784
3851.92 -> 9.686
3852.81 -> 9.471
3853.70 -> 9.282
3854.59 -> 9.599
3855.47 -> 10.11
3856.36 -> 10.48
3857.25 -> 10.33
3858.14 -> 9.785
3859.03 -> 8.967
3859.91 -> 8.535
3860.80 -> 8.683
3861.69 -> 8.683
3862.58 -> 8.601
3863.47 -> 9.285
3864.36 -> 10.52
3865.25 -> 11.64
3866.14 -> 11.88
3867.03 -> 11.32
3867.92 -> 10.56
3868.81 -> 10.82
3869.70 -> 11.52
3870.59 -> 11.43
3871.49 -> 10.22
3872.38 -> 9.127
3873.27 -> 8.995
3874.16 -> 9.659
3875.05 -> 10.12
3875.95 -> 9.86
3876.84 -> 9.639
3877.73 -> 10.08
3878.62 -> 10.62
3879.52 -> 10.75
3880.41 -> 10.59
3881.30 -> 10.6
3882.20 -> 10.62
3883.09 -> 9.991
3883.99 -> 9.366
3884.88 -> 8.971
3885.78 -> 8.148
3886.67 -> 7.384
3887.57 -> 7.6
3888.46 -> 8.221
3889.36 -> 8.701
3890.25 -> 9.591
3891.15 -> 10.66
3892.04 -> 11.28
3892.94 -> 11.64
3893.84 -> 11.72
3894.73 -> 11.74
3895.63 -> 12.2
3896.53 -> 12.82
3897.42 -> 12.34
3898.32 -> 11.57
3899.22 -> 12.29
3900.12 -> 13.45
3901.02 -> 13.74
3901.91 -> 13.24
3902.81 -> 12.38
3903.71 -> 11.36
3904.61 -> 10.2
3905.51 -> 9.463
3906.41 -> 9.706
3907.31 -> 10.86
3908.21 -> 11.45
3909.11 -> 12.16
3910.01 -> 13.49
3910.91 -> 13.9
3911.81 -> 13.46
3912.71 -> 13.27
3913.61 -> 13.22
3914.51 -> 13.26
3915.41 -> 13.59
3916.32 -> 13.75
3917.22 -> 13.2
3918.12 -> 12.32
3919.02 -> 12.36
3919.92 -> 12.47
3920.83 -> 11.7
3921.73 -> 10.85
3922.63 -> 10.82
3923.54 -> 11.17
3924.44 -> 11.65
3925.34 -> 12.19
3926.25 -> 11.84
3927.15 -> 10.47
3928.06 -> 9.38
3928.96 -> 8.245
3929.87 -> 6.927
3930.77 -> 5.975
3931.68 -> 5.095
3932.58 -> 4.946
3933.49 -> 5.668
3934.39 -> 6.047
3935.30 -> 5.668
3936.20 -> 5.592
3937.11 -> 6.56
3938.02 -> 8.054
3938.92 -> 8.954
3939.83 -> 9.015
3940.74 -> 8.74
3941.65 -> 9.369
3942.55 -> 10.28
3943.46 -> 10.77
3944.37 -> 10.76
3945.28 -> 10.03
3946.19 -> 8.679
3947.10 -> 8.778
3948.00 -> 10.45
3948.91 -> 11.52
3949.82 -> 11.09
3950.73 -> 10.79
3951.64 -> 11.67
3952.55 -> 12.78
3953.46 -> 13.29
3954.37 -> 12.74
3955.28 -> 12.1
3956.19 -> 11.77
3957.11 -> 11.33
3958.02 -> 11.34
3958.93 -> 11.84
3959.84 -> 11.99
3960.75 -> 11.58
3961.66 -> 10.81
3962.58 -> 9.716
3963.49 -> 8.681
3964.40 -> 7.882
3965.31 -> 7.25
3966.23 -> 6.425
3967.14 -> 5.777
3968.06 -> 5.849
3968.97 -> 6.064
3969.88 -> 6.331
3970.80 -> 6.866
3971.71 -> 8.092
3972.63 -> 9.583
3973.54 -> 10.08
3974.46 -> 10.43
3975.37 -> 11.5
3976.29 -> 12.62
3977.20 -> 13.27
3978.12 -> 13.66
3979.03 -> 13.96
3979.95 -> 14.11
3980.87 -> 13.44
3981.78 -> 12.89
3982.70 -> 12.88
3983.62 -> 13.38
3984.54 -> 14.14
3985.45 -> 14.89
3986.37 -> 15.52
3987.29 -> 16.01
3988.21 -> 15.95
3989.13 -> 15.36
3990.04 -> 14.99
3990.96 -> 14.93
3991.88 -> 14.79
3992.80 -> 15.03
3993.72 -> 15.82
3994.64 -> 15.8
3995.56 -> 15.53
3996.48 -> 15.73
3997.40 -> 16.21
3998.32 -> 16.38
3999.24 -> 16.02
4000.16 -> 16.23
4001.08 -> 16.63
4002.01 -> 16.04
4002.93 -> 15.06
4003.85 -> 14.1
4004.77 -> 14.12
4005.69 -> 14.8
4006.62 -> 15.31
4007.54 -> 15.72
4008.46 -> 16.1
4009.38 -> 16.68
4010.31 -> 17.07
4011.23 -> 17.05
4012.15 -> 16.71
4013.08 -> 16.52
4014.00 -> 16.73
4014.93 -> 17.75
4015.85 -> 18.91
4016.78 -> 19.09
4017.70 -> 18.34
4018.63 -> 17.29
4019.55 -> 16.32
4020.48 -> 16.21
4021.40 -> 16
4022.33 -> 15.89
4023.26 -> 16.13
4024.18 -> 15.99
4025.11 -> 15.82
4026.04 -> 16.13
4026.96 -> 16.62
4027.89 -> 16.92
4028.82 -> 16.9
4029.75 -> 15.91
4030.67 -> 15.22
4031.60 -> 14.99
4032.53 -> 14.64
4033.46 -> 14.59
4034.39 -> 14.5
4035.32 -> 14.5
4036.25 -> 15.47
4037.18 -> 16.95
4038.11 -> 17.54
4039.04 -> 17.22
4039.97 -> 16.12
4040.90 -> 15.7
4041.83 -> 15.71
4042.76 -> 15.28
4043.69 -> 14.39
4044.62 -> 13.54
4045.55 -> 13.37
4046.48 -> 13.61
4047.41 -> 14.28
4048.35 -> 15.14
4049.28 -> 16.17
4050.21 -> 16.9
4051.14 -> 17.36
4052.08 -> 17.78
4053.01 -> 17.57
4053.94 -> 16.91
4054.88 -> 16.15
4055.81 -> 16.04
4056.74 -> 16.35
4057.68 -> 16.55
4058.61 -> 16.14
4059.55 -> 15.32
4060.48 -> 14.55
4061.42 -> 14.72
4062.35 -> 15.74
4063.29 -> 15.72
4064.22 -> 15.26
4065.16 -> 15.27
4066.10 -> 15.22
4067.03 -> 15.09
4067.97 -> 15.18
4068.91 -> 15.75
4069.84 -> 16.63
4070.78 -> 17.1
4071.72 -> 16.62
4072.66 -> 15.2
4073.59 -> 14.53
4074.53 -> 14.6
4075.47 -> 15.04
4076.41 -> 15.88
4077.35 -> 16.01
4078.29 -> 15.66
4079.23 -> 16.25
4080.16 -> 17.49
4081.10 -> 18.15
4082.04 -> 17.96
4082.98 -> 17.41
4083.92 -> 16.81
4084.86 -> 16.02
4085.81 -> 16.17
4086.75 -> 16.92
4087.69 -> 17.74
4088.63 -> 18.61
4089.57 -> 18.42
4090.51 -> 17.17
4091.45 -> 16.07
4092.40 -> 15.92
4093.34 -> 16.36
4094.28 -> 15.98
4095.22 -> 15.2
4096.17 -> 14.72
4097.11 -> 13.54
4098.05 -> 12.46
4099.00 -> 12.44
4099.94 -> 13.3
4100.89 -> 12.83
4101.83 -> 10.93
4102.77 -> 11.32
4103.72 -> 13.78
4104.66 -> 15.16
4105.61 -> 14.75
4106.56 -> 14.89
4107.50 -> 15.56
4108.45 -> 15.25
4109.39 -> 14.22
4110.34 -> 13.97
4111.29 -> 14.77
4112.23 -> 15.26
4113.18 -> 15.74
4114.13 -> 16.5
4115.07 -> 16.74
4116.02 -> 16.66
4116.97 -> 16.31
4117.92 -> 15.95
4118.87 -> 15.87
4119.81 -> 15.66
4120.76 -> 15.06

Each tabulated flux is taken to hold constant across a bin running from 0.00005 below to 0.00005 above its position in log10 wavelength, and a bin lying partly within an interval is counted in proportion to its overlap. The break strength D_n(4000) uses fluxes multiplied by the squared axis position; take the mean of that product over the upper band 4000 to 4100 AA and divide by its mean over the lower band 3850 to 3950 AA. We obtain 1.7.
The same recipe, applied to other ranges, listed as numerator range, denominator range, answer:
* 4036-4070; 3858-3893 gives 1.75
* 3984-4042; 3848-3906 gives 1.65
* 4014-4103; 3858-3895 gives 1.75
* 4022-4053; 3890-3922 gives 1.38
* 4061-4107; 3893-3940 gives 1.57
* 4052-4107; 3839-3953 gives 1.66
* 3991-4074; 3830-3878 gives 1.83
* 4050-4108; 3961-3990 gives 1.48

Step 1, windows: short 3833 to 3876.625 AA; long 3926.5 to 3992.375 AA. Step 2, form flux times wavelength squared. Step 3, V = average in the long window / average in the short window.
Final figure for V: 1.1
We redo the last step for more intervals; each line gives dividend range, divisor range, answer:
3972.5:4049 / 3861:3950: 1.56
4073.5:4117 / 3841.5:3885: 1.71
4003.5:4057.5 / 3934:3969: 1.74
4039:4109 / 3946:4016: 1.25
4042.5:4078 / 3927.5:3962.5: 1.74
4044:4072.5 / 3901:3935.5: 1.56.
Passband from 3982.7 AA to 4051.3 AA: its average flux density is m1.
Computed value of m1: 15.8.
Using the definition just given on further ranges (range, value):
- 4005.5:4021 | 16.9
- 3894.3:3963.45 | 10.8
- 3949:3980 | 10.4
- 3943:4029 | 13.5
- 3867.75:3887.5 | 9.9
